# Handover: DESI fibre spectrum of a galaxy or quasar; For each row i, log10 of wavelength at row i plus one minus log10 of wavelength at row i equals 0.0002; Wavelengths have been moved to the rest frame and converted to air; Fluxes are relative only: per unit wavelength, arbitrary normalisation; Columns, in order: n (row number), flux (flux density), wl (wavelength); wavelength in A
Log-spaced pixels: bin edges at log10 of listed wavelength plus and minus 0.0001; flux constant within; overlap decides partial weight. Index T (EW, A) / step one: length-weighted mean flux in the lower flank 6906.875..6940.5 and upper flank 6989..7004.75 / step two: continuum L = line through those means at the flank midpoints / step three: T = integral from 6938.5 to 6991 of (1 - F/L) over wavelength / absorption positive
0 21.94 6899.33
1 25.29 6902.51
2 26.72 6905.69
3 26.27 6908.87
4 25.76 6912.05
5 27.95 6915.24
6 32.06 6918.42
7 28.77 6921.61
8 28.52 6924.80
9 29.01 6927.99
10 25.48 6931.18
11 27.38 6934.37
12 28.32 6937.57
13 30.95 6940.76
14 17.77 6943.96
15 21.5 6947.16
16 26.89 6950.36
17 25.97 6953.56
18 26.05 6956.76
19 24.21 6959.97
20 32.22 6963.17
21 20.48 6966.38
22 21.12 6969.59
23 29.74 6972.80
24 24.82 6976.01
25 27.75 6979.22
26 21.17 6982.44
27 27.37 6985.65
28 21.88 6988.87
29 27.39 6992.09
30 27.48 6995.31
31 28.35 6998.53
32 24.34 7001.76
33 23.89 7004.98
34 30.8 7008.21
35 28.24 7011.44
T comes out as 3.75 A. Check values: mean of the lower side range 28.1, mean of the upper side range 26.2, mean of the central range 25.1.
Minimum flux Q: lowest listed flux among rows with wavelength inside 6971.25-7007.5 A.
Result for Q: 21.17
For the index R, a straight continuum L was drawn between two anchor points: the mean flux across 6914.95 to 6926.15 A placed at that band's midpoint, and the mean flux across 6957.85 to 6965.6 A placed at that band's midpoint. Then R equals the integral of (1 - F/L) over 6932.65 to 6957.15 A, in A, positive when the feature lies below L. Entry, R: 2.3 A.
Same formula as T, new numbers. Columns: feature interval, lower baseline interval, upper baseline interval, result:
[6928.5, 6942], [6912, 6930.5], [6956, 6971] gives -0.3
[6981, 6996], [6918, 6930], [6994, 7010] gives 1.3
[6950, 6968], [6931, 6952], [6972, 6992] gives -0.3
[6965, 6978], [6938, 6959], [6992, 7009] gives 0.8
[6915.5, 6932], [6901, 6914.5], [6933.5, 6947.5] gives -2.0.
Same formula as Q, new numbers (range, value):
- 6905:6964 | 17.77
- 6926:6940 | 25.48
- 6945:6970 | 20.48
